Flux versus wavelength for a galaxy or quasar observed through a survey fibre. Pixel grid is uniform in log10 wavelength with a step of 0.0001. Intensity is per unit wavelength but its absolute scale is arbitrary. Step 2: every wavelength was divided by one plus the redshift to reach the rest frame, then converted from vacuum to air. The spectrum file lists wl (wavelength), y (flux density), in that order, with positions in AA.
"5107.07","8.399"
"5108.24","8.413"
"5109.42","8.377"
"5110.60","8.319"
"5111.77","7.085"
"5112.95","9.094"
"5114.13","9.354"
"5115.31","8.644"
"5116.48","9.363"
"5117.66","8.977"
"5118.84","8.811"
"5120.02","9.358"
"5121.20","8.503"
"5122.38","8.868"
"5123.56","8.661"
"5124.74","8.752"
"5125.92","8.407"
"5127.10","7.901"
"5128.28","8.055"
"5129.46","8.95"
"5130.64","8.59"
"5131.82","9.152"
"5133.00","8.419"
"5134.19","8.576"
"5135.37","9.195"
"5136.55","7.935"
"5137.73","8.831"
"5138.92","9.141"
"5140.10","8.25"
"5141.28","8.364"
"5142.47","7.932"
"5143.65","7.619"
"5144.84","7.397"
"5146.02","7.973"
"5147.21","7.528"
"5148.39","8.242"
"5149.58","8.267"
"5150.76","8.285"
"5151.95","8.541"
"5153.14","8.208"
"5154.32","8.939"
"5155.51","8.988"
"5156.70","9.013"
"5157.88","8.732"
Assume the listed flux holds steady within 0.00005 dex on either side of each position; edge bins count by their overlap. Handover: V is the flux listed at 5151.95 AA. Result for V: 8.541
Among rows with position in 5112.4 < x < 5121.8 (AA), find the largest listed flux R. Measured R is 9.363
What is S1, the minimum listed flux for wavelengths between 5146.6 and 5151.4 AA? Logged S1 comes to 7.528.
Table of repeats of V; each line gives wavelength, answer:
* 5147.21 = 7.528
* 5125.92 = 8.407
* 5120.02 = 9.358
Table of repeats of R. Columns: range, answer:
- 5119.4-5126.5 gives 9.358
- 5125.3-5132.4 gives 9.152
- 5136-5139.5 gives 9.141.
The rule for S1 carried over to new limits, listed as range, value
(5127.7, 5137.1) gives 7.935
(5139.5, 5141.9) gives 8.25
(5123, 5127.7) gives 7.901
